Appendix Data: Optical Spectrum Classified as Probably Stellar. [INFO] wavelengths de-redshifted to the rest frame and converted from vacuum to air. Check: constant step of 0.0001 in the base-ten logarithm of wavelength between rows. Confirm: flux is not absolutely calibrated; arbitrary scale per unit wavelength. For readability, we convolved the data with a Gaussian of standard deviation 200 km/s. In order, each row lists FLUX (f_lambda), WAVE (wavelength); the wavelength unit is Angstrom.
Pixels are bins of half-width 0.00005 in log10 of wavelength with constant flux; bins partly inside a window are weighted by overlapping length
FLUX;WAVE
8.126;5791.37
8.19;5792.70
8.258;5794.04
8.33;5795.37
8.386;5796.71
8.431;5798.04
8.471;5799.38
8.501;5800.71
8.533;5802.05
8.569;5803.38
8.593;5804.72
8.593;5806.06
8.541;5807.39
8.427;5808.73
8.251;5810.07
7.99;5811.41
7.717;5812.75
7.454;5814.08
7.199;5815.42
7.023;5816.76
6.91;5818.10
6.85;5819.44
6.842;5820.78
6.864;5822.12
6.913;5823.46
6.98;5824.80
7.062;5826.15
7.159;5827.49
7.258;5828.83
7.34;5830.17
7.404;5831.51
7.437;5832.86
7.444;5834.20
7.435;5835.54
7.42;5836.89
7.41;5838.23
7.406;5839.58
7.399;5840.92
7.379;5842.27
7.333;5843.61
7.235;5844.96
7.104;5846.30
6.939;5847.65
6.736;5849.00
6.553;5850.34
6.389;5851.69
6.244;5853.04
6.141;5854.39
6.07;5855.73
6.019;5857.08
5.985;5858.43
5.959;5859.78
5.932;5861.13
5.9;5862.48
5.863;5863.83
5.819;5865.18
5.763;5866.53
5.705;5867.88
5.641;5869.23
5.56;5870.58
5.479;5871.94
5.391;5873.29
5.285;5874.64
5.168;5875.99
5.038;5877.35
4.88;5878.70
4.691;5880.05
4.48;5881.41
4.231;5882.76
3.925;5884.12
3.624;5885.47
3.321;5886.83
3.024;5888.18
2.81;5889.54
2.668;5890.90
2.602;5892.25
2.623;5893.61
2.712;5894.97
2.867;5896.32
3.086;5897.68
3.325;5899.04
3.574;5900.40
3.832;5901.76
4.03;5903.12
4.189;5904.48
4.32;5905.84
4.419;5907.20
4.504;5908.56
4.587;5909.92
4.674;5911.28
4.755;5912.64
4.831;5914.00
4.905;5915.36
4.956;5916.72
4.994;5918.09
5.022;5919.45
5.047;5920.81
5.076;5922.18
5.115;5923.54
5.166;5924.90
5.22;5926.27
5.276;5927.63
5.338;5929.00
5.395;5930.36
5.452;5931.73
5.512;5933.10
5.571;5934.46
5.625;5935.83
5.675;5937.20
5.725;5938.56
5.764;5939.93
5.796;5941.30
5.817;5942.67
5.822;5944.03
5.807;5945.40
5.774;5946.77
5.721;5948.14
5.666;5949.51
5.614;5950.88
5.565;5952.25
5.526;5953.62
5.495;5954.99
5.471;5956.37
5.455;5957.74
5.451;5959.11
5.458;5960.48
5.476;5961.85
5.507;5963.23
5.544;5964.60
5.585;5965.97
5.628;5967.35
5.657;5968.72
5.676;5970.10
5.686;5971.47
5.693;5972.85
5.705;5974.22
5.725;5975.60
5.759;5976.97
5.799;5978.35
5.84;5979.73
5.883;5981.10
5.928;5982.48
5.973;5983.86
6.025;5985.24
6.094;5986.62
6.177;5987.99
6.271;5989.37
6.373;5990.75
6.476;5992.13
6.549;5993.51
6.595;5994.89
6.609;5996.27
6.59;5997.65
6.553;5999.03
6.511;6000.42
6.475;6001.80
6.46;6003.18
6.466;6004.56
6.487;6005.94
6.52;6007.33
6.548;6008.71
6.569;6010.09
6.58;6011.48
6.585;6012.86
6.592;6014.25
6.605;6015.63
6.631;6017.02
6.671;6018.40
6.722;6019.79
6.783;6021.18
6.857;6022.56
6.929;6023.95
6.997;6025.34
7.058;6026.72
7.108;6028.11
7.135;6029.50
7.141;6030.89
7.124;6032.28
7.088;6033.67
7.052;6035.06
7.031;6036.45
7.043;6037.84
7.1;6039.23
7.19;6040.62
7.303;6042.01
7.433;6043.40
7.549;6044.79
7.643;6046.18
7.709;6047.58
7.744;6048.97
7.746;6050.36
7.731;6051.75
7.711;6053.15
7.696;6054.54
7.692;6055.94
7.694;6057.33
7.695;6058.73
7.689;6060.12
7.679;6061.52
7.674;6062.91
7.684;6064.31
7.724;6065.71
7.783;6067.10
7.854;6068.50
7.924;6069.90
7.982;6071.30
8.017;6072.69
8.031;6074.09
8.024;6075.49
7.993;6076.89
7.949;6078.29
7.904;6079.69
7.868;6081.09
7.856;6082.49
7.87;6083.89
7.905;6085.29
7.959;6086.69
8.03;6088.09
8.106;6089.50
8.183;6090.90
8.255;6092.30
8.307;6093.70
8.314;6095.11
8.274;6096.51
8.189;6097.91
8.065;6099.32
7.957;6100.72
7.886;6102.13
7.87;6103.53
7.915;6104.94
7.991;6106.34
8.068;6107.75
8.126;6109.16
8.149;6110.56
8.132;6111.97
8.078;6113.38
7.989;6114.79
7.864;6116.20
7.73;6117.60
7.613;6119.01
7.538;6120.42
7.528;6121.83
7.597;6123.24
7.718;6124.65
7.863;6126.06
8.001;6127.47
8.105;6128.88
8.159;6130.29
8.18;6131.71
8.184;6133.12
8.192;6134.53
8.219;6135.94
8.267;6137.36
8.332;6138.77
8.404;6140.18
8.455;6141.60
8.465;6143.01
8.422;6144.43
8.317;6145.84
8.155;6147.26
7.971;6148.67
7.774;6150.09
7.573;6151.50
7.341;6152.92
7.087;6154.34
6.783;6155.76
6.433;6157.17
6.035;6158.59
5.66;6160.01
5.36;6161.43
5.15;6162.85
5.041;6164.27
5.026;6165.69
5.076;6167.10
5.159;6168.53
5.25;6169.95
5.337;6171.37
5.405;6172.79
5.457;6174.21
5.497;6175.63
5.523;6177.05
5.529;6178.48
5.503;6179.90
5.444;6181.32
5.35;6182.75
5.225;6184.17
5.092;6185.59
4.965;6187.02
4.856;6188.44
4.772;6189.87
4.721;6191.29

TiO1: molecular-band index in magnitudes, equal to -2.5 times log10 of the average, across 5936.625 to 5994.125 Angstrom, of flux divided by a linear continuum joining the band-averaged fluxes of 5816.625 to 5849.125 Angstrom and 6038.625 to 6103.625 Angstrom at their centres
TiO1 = 0.290 mag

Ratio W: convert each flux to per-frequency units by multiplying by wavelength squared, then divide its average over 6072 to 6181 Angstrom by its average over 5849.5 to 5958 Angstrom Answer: 1.60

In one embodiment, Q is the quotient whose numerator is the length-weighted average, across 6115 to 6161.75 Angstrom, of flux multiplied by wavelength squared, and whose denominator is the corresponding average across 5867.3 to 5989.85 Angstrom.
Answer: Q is 1.64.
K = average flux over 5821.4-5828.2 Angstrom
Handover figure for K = 6.99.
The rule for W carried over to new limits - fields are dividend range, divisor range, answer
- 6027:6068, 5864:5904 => 1.88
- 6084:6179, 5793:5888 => 1.21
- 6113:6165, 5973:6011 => 1.27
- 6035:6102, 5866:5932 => 1.85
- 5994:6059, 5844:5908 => 1.51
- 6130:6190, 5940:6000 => 1.18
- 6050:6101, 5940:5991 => 1.43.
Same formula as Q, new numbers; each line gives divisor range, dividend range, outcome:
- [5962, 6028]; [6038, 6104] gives 1.28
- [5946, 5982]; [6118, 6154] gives 1.50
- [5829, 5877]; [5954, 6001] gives 0.96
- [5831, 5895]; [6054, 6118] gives 1.52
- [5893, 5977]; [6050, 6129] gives 1.64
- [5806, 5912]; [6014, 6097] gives 1.40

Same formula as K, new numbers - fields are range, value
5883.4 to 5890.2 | 3.35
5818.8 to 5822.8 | 6.85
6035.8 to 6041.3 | 7.09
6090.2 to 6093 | 8.23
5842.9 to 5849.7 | 7.08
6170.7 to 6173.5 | 5.38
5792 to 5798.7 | 8.32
